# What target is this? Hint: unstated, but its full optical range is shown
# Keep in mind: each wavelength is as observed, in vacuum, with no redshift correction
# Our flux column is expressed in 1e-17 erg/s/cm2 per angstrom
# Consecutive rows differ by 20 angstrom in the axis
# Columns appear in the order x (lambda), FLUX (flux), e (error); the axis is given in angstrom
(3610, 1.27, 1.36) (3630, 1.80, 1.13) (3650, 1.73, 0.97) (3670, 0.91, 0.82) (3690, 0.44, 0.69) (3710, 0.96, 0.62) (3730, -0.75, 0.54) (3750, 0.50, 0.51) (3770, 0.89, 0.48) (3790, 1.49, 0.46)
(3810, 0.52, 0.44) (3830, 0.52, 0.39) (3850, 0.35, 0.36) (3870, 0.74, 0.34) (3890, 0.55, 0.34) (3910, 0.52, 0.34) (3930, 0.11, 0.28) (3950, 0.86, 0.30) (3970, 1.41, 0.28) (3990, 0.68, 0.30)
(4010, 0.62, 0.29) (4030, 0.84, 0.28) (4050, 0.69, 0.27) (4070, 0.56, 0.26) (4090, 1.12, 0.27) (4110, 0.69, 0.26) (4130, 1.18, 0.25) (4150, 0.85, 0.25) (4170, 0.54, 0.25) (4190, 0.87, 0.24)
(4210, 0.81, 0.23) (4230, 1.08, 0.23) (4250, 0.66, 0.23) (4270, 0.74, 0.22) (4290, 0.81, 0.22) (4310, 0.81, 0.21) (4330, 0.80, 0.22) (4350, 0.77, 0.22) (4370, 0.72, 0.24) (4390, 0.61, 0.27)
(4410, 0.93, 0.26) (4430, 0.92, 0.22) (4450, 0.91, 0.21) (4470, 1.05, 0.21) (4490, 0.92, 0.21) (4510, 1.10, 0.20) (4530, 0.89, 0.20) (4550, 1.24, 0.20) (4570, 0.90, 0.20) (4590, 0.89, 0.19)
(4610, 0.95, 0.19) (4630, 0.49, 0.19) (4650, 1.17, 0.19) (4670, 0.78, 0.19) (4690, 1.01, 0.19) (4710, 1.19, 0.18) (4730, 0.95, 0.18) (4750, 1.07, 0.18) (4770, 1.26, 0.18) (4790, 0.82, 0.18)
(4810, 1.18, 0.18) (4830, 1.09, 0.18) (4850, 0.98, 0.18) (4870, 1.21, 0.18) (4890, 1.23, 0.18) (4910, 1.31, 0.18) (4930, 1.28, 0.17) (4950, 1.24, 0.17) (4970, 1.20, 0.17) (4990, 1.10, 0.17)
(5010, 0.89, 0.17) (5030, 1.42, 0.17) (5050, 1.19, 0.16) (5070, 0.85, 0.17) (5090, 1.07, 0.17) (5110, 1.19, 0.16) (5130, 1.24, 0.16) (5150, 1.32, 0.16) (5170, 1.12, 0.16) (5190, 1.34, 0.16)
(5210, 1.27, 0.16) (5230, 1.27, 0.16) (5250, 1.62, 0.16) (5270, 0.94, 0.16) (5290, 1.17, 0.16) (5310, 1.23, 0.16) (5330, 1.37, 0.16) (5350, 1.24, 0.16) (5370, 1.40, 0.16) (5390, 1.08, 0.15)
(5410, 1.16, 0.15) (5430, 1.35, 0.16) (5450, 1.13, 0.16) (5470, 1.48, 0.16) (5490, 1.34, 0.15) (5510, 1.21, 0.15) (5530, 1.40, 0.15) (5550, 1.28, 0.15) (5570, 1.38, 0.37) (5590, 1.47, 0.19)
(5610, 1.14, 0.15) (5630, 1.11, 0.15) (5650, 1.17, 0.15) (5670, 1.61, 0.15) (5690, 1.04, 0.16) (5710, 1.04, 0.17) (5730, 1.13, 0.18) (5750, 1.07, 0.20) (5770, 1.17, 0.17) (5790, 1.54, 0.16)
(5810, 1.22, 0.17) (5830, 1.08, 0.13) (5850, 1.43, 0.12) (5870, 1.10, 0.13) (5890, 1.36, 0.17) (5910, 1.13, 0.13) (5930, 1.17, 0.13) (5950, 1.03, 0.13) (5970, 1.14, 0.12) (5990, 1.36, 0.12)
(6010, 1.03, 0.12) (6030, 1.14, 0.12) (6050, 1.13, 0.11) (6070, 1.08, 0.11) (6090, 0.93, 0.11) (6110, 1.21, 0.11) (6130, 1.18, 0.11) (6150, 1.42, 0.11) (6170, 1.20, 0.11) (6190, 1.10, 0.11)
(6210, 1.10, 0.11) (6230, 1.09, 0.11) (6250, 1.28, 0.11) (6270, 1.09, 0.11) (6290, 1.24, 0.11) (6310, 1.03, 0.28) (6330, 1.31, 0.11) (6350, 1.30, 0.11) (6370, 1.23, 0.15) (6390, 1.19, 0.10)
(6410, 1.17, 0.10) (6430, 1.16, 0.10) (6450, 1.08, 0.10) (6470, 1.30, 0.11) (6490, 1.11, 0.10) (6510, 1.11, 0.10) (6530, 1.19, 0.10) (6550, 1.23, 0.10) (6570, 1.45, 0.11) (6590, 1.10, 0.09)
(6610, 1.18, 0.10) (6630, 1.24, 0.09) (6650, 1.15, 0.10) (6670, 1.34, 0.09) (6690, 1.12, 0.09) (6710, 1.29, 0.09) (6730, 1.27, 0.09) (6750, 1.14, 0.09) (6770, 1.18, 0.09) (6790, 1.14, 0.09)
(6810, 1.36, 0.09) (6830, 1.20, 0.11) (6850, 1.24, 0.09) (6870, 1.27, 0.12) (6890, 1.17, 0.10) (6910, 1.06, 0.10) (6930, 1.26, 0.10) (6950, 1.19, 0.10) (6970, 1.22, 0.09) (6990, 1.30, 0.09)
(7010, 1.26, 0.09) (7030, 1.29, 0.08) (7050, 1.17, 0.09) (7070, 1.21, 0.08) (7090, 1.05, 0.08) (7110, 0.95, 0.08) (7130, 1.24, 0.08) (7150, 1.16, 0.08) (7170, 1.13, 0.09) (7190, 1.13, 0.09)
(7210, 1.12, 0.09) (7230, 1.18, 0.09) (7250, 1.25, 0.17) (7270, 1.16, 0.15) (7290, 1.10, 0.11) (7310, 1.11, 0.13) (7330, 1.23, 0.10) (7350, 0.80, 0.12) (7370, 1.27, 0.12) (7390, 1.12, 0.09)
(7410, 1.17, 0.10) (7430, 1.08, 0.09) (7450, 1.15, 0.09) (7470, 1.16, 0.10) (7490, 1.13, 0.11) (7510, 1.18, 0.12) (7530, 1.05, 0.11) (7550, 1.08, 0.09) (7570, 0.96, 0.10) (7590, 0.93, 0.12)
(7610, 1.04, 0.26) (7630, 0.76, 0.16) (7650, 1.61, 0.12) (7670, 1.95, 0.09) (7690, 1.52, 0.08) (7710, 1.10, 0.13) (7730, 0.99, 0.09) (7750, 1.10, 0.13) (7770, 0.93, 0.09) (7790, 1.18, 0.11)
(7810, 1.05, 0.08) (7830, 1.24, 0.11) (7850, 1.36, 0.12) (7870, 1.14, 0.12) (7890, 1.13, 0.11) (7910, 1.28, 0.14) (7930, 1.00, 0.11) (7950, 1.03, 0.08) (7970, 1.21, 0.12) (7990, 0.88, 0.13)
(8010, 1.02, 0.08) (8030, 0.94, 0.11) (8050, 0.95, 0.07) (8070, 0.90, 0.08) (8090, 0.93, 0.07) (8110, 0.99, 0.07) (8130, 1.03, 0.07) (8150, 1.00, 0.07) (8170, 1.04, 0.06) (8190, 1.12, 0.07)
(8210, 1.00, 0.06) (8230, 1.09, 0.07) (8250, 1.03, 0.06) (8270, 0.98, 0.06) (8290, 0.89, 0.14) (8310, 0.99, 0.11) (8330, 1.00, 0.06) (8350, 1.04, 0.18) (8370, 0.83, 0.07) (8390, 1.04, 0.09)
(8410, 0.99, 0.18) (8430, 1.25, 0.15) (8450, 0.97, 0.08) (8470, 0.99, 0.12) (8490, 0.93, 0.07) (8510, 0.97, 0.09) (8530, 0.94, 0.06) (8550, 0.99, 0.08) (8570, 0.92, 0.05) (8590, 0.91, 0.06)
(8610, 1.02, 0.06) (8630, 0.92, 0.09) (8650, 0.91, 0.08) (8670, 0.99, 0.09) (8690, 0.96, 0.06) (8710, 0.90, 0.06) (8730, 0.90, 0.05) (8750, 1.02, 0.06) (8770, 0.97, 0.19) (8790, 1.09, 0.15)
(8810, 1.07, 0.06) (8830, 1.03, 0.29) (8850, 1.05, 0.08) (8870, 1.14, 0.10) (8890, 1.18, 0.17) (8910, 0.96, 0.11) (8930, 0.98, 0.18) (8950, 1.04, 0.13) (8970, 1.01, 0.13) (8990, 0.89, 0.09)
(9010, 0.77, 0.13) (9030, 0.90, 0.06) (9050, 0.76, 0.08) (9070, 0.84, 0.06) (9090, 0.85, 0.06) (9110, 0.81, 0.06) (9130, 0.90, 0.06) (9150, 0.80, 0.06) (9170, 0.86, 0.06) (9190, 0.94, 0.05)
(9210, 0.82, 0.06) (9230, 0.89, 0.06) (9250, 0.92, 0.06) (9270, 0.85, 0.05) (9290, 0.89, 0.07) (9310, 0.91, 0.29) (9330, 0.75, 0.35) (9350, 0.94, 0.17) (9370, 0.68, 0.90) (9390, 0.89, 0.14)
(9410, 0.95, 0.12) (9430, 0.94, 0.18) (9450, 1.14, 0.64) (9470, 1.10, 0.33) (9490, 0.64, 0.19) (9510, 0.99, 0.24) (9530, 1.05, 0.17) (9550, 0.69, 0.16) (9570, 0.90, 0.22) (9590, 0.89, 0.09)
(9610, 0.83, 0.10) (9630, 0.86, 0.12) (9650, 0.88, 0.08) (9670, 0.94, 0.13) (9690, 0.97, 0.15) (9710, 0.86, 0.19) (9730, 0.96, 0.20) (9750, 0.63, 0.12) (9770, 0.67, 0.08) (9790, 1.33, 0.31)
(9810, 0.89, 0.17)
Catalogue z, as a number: 0.167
